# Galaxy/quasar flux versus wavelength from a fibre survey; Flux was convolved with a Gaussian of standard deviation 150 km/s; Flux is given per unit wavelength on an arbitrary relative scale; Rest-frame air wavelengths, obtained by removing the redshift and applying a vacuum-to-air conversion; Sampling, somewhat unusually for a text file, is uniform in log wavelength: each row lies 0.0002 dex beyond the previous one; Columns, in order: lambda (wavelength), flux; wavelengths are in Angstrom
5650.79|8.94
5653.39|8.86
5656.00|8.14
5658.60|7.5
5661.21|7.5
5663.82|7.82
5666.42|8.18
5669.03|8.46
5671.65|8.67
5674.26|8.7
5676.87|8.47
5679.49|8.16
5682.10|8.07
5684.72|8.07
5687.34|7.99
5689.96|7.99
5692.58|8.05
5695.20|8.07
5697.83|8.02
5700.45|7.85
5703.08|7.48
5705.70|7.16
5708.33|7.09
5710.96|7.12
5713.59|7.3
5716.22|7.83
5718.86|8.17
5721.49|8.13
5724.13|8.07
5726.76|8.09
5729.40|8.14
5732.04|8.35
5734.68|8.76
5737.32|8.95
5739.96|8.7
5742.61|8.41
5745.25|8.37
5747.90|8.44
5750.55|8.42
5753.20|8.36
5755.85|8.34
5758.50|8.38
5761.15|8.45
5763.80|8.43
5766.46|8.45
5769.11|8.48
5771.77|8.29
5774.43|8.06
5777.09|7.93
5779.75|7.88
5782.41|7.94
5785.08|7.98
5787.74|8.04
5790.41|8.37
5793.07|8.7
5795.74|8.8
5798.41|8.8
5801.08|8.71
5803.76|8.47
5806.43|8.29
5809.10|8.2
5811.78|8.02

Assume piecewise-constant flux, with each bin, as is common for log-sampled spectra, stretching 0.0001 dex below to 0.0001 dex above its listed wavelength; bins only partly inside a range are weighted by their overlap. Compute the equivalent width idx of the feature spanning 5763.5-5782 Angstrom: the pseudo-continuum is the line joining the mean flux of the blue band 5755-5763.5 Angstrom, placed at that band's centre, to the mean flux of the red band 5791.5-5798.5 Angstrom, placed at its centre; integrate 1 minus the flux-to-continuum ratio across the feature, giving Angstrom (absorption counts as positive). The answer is 0.7 Angstrom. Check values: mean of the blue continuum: 8.41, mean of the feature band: 8.19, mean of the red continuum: 8.75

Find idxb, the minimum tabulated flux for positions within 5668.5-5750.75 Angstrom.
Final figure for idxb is 7.09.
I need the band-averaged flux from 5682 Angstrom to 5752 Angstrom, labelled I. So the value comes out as 8.04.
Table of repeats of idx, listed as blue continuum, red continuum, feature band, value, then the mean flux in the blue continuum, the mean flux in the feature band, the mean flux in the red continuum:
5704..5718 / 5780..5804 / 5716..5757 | -3.70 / 7.33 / 8.36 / 8.4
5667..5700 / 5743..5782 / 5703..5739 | 1.44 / 8.21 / 7.93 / 8.3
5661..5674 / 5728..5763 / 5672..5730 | 2.84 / 8.23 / 7.92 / 8.47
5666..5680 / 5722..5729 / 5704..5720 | 1.47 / 8.47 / 7.44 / 8.09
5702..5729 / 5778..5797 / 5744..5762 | -0.97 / 7.66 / 8.39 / 8.24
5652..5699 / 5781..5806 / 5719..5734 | 0.15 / 8.15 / 8.18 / 8.42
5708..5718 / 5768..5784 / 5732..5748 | -1.89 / 7.39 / 8.6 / 8.09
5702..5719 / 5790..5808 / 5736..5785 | -1.64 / 7.4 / 8.34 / 8.6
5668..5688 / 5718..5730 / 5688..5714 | 1.88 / 8.33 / 7.63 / 8.12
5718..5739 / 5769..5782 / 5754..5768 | -0.42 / 8.35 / 8.41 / 8.08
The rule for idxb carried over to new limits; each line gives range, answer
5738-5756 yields 8.34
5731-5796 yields 7.88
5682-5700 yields 7.99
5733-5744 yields 8.41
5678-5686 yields 8.07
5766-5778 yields 7.93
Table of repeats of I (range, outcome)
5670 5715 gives 7.9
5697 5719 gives 7.52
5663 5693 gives 8.23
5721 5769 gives 8.41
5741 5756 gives 8.4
